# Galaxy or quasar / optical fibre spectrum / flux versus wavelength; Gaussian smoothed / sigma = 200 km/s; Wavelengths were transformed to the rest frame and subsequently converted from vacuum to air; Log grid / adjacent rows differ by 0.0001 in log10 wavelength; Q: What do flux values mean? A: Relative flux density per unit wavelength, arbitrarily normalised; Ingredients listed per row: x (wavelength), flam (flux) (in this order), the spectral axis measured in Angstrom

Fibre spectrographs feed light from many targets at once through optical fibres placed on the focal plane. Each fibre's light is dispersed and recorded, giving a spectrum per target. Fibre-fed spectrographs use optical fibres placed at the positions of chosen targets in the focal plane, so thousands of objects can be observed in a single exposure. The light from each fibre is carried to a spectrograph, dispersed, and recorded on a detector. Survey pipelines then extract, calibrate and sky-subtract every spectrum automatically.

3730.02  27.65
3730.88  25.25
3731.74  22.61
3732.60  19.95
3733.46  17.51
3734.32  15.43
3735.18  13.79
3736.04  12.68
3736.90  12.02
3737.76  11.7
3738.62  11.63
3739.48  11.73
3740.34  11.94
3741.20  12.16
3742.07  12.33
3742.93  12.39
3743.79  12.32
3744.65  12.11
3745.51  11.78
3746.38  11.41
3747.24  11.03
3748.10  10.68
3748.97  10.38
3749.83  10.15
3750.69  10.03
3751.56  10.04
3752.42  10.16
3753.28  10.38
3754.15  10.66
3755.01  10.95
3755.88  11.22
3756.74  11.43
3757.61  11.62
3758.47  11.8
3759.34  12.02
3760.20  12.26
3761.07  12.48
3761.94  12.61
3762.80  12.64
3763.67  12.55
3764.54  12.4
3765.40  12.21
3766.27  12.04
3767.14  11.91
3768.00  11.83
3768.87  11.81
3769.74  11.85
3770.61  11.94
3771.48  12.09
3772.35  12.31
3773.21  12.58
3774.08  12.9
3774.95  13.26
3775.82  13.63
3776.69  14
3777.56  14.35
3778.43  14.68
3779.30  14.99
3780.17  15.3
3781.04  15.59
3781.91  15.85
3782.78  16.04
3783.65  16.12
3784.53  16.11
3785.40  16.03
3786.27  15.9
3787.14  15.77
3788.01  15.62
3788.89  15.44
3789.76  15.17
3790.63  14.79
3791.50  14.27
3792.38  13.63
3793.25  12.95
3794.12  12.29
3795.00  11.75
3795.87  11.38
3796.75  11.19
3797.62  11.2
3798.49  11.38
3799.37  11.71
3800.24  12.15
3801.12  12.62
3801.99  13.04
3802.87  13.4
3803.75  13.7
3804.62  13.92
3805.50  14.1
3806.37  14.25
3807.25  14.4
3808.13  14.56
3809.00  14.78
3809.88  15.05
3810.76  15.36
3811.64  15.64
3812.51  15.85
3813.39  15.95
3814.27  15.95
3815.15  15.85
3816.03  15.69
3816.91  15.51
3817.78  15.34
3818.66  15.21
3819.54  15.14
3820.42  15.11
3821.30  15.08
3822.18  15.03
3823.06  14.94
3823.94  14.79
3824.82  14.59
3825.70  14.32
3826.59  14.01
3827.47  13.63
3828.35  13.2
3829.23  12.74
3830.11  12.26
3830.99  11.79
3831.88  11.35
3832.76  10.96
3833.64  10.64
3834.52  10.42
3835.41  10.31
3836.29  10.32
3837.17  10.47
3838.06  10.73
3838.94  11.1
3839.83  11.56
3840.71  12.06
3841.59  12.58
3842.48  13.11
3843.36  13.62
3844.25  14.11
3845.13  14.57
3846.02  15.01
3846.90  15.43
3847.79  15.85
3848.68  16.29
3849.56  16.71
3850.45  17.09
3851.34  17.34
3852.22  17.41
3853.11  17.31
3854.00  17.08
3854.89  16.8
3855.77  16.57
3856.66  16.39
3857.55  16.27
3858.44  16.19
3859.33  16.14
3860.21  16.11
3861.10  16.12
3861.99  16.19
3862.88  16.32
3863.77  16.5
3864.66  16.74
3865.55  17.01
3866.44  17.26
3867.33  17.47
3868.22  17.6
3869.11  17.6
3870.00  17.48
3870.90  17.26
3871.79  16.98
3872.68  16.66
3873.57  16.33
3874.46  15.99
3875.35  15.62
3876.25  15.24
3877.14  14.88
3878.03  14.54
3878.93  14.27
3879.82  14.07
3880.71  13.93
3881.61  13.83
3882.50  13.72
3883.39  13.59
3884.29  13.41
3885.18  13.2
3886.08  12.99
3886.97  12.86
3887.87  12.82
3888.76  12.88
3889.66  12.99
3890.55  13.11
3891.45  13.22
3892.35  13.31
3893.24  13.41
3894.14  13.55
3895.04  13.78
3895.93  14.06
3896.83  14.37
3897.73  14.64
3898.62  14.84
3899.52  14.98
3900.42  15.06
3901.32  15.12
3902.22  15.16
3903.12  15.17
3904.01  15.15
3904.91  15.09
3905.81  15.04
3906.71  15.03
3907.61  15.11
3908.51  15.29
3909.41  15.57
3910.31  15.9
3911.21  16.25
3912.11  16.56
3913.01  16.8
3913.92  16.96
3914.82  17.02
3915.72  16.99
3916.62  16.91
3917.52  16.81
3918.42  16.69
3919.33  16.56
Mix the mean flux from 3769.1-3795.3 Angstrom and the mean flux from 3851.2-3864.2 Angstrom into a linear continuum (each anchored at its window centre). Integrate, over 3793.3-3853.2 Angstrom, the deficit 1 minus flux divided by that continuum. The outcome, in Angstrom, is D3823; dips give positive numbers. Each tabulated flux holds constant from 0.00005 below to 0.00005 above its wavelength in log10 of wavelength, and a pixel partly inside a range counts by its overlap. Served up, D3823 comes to 6.8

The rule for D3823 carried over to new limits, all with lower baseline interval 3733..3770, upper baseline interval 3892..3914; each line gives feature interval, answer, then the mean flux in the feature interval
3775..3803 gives -3.0 Angstrom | 14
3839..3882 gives -4.8 Angstrom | 15.7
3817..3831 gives -0.9 Angstrom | 14.3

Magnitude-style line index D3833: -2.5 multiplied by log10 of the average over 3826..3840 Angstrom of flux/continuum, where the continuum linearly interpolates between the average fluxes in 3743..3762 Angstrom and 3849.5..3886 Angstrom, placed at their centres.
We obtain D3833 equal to 0.244 mag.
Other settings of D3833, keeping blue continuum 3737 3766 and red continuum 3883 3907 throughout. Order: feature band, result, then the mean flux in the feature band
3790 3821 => -0.12 mag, 14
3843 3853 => -0.20 mag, 15.8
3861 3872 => -0.25 mag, 17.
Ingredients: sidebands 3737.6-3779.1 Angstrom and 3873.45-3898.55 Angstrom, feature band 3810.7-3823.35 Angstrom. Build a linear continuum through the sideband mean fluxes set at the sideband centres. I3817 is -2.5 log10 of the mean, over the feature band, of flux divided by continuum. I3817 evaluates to -0.20 mag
